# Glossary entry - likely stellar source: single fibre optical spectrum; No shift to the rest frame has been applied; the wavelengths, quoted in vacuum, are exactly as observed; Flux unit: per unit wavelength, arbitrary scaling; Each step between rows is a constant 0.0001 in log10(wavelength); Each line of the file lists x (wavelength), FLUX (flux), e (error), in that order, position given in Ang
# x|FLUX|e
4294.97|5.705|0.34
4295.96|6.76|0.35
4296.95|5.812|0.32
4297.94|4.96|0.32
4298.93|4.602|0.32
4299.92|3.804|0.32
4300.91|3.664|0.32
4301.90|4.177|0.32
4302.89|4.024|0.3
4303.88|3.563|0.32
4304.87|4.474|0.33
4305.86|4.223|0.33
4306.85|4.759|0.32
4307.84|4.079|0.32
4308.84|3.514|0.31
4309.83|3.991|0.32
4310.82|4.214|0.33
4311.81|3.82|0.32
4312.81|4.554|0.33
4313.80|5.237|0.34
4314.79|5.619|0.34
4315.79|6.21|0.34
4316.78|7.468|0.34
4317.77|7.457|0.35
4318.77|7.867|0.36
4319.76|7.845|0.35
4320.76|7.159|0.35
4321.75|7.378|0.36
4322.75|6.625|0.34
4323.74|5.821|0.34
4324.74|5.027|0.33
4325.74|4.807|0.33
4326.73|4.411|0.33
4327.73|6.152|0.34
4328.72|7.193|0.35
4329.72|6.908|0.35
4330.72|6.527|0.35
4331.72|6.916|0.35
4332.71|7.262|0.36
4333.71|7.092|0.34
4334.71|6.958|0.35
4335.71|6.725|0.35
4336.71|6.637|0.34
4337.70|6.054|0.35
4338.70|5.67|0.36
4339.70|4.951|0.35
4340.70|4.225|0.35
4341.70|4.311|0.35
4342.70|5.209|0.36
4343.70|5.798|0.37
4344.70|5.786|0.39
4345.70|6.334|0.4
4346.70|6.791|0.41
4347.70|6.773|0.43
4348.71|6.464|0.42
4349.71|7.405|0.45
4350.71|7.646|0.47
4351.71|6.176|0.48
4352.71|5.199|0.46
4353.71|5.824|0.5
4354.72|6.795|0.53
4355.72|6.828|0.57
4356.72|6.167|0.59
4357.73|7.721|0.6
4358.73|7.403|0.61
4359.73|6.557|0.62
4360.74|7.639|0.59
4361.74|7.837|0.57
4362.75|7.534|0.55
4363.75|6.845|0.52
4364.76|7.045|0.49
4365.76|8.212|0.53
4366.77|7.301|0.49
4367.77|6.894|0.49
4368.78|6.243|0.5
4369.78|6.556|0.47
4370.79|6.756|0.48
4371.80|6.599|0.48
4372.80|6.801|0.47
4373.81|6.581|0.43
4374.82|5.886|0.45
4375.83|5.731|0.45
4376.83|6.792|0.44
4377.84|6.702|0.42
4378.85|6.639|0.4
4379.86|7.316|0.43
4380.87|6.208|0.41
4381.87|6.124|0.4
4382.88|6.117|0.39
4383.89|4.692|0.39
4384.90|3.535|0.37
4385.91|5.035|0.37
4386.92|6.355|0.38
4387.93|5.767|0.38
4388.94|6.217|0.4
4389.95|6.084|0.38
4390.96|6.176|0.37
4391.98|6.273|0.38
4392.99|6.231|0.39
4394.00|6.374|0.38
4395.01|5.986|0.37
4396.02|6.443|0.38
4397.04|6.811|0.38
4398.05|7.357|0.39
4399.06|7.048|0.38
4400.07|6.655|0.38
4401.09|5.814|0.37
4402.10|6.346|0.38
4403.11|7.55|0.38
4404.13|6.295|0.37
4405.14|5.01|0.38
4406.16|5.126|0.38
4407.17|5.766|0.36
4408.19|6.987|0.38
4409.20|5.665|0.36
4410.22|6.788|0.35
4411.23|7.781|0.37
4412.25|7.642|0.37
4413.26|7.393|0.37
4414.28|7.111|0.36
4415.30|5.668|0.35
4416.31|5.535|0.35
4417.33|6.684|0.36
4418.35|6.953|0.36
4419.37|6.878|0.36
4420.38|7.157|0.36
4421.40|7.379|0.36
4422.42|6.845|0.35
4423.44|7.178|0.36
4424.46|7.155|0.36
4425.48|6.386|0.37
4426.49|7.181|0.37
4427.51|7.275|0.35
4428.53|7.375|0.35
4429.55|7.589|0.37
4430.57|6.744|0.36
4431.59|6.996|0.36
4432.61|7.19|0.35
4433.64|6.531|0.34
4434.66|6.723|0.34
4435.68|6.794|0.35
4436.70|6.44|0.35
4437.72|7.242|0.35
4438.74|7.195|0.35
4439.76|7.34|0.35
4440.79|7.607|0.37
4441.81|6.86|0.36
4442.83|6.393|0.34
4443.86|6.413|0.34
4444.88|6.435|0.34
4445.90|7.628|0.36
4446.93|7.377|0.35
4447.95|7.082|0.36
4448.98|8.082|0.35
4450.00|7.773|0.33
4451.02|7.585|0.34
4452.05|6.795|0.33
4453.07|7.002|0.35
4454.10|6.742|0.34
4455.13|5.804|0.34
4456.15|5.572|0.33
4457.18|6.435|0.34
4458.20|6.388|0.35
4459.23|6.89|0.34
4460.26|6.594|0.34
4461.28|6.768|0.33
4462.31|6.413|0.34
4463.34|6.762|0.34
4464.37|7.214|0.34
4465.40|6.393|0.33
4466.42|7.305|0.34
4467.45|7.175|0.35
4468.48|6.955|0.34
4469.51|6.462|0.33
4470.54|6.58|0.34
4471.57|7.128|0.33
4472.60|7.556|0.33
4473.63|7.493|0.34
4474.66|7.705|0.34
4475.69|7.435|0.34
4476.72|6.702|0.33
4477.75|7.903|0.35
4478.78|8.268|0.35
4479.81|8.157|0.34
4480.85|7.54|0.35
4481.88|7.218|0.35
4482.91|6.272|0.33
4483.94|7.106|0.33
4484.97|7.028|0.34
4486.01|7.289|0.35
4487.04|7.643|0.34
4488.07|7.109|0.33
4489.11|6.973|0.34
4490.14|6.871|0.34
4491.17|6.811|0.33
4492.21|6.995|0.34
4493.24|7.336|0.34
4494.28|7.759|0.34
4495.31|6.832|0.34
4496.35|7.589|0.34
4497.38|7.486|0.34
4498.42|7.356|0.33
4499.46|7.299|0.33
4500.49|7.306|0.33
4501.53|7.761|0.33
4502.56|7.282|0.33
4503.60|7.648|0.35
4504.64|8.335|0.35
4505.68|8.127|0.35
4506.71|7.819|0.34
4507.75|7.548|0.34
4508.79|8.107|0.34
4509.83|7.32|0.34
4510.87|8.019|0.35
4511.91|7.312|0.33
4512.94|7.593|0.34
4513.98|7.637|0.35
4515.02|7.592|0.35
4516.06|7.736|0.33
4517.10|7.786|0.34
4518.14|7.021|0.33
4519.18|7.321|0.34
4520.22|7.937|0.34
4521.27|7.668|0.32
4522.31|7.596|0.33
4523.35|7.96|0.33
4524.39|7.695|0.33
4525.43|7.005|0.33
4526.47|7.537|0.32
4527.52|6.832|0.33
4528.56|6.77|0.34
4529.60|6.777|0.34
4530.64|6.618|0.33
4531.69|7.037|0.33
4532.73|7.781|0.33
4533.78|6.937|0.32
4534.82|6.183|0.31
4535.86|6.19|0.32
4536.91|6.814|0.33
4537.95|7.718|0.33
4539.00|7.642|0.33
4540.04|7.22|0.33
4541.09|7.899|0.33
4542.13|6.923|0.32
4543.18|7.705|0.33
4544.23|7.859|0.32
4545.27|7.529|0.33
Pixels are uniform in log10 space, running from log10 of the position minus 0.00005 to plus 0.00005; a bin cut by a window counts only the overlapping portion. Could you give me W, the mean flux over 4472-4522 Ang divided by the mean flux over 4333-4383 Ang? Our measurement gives 1.15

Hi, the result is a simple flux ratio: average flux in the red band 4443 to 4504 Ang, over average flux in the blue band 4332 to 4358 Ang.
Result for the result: 1.14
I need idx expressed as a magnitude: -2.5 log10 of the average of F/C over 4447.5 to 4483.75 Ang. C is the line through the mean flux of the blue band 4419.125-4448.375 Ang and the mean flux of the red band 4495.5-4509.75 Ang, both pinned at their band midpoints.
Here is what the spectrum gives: 0.04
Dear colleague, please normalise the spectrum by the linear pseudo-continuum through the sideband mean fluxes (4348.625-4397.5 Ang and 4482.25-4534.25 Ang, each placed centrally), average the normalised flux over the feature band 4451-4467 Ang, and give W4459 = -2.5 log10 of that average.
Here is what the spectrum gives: 0.07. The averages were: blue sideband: 6.5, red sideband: 7.38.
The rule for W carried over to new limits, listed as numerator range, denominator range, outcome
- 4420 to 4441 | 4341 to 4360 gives 1.11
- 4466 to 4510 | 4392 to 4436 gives 1.10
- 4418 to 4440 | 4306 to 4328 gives 1.25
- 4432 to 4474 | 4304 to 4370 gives 1.12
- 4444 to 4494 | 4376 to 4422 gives 1.11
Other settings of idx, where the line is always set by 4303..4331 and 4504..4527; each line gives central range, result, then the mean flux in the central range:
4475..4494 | 0.01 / 7.27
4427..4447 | -0.02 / 7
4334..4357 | -0.05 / 6.13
